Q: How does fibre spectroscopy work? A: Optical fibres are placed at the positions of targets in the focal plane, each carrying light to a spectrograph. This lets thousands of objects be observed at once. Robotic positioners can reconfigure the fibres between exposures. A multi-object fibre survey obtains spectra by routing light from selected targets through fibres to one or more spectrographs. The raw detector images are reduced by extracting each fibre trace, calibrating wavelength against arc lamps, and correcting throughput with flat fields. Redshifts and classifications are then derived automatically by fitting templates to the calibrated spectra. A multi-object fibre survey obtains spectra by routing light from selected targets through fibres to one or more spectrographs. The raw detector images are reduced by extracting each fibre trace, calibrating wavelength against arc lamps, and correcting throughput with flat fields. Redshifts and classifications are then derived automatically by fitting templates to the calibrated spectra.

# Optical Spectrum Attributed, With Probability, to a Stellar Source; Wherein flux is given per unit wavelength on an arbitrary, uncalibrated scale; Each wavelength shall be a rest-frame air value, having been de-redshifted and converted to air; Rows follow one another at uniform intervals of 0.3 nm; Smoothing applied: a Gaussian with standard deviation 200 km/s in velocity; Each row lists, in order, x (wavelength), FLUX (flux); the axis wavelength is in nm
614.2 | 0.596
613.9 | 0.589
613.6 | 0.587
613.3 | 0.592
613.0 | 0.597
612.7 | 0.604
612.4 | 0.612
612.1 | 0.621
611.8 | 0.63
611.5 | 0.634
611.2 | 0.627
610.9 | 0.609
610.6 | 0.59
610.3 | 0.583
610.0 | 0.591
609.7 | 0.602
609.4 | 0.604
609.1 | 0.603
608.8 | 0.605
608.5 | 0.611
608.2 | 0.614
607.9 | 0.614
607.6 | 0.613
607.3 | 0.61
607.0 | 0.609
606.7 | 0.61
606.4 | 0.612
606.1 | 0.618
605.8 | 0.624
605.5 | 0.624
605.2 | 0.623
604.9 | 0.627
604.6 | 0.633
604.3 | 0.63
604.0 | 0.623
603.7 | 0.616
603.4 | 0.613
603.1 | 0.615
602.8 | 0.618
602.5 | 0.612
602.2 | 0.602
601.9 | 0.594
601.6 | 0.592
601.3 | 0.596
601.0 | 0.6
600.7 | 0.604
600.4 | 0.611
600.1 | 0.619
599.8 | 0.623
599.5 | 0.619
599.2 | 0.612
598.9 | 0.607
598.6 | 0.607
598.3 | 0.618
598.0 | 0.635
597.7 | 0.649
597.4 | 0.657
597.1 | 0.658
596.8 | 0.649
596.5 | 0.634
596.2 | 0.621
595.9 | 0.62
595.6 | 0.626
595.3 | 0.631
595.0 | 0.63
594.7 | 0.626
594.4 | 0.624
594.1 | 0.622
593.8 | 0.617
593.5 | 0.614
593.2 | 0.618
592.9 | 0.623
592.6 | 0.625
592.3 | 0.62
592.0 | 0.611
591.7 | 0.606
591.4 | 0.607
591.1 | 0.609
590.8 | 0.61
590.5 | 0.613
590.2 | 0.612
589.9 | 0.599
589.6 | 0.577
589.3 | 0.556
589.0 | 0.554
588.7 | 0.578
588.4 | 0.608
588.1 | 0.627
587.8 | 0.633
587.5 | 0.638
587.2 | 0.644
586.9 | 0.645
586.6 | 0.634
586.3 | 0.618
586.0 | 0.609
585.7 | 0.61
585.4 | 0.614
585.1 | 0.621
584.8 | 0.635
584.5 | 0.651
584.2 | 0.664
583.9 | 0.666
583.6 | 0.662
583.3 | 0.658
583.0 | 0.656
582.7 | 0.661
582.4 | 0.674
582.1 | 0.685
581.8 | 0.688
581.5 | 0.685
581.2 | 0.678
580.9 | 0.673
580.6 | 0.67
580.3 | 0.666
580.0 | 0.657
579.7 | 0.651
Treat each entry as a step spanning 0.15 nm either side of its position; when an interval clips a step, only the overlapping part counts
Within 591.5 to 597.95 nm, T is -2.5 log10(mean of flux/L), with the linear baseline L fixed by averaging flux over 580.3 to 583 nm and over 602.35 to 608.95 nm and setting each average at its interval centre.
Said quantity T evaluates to 0.027 mag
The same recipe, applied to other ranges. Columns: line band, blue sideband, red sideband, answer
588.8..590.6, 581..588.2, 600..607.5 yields 0.10 mag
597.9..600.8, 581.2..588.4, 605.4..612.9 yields 0.02 mag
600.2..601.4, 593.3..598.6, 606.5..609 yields 0.03 mag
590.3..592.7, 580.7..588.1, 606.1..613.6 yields 0.04 mag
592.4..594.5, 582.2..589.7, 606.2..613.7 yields 0.00 mag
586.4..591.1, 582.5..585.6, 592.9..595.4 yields 0.05 mag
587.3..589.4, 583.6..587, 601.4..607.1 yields 0.05 mag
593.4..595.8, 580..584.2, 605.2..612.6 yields 0.03 mag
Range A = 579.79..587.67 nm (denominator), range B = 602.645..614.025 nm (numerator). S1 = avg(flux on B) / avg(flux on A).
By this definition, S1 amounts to 0.94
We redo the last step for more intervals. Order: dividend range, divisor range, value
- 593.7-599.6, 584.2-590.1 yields 1.02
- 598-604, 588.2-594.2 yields 1.01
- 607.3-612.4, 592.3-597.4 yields 0.97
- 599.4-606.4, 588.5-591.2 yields 1.04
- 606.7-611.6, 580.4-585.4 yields 0.92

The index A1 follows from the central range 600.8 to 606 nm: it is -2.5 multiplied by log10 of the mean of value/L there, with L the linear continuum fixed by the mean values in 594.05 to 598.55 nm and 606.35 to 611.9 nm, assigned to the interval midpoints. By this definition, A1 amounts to 0.01 mag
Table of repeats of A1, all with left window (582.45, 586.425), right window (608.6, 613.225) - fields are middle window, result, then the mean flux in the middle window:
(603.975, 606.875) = -0.014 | 0.622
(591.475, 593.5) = 0.025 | 0.617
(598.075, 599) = 0.018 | 0.613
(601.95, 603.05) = 0.015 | 0.61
